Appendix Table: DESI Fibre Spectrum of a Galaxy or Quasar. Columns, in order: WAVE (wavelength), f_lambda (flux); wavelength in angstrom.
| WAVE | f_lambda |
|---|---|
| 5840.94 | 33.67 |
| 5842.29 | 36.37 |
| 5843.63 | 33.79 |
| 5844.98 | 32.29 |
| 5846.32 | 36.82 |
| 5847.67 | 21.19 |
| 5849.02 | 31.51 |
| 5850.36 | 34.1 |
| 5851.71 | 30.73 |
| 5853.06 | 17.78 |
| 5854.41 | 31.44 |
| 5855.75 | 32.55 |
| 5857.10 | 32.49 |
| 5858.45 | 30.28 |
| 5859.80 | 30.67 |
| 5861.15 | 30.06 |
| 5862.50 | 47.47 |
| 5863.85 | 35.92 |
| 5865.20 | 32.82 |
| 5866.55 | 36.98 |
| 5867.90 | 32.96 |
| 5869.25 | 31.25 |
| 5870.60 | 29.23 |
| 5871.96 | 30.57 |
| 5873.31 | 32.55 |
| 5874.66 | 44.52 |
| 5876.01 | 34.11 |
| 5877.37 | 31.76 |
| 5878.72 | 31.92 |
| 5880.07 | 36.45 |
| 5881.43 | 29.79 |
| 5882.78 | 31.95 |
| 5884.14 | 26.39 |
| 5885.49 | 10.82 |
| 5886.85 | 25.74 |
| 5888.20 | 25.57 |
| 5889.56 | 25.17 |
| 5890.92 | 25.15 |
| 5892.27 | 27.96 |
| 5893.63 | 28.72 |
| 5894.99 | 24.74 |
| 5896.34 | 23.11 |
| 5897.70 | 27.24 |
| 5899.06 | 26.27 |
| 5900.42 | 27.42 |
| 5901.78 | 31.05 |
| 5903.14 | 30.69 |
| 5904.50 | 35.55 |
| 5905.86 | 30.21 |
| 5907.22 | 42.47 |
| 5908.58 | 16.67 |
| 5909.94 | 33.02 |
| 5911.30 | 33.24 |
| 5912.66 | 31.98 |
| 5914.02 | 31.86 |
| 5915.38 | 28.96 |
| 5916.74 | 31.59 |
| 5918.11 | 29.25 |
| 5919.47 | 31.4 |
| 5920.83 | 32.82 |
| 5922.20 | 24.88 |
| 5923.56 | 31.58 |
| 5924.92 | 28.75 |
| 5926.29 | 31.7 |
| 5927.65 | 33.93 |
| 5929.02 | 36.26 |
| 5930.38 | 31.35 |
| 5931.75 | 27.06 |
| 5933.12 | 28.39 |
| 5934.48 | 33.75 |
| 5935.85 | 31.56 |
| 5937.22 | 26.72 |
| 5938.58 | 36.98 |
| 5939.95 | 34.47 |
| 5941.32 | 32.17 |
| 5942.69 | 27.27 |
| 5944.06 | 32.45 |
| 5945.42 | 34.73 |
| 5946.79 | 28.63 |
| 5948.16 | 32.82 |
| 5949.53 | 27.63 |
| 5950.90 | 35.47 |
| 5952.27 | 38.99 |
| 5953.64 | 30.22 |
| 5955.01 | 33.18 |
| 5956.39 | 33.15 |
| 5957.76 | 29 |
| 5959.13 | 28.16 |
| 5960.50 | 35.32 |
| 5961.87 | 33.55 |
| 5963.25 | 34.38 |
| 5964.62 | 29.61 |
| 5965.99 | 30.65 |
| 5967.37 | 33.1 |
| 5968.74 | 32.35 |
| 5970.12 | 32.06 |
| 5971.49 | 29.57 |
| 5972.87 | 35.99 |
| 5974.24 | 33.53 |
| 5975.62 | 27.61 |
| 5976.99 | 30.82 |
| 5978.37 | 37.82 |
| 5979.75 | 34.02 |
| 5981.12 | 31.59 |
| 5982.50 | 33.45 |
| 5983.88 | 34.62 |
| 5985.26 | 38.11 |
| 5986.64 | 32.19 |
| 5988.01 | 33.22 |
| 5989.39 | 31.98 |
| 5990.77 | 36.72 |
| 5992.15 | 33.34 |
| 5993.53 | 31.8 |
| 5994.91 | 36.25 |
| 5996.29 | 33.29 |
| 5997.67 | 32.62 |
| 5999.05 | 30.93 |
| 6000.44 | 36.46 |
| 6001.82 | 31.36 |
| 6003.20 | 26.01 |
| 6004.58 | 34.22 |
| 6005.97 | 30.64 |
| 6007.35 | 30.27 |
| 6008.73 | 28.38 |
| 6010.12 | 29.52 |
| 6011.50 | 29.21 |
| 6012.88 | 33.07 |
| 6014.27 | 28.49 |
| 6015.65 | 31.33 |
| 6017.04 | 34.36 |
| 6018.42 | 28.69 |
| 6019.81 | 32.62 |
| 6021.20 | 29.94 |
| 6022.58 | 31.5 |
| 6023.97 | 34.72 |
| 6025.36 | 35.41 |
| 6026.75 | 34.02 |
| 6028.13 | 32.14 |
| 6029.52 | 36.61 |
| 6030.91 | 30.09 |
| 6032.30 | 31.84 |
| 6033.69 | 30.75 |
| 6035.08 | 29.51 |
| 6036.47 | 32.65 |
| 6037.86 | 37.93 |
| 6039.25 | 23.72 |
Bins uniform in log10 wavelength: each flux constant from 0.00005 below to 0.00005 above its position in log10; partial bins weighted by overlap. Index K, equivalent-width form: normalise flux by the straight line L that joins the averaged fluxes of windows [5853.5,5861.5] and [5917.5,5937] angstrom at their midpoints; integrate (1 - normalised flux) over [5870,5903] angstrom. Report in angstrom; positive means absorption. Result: 2.3 angstrom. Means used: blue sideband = 30.9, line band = 28.7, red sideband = 30.8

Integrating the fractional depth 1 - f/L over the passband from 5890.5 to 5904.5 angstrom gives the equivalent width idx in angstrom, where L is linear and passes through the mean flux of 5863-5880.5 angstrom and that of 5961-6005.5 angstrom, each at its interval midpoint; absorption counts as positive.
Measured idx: 2.5 angstrom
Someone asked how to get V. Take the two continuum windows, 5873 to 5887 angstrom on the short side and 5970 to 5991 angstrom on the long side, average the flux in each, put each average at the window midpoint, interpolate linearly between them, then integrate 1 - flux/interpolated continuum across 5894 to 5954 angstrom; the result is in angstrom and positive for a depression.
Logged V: 1.9 angstrom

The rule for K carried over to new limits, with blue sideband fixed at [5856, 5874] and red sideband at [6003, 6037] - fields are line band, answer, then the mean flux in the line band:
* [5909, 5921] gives 0.6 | 31.2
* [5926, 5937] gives 0.3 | 31.5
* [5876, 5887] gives 1.5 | 28.6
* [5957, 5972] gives 0.2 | 31.7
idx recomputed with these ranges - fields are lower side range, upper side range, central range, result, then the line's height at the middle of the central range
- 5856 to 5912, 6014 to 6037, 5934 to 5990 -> -1.99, 31.4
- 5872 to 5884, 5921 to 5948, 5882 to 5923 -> 5.19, 32.6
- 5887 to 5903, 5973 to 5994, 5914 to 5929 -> -1.08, 28.7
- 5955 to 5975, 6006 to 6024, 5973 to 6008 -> -1.66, 31.5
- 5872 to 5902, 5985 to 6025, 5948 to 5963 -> -0.95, 30.6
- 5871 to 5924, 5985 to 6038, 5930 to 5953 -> -0.87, 30.6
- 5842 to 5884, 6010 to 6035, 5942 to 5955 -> 0.05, 32.2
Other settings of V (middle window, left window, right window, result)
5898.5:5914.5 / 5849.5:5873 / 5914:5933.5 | 0.1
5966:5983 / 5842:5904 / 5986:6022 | -0.6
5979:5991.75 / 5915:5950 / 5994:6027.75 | -1.0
